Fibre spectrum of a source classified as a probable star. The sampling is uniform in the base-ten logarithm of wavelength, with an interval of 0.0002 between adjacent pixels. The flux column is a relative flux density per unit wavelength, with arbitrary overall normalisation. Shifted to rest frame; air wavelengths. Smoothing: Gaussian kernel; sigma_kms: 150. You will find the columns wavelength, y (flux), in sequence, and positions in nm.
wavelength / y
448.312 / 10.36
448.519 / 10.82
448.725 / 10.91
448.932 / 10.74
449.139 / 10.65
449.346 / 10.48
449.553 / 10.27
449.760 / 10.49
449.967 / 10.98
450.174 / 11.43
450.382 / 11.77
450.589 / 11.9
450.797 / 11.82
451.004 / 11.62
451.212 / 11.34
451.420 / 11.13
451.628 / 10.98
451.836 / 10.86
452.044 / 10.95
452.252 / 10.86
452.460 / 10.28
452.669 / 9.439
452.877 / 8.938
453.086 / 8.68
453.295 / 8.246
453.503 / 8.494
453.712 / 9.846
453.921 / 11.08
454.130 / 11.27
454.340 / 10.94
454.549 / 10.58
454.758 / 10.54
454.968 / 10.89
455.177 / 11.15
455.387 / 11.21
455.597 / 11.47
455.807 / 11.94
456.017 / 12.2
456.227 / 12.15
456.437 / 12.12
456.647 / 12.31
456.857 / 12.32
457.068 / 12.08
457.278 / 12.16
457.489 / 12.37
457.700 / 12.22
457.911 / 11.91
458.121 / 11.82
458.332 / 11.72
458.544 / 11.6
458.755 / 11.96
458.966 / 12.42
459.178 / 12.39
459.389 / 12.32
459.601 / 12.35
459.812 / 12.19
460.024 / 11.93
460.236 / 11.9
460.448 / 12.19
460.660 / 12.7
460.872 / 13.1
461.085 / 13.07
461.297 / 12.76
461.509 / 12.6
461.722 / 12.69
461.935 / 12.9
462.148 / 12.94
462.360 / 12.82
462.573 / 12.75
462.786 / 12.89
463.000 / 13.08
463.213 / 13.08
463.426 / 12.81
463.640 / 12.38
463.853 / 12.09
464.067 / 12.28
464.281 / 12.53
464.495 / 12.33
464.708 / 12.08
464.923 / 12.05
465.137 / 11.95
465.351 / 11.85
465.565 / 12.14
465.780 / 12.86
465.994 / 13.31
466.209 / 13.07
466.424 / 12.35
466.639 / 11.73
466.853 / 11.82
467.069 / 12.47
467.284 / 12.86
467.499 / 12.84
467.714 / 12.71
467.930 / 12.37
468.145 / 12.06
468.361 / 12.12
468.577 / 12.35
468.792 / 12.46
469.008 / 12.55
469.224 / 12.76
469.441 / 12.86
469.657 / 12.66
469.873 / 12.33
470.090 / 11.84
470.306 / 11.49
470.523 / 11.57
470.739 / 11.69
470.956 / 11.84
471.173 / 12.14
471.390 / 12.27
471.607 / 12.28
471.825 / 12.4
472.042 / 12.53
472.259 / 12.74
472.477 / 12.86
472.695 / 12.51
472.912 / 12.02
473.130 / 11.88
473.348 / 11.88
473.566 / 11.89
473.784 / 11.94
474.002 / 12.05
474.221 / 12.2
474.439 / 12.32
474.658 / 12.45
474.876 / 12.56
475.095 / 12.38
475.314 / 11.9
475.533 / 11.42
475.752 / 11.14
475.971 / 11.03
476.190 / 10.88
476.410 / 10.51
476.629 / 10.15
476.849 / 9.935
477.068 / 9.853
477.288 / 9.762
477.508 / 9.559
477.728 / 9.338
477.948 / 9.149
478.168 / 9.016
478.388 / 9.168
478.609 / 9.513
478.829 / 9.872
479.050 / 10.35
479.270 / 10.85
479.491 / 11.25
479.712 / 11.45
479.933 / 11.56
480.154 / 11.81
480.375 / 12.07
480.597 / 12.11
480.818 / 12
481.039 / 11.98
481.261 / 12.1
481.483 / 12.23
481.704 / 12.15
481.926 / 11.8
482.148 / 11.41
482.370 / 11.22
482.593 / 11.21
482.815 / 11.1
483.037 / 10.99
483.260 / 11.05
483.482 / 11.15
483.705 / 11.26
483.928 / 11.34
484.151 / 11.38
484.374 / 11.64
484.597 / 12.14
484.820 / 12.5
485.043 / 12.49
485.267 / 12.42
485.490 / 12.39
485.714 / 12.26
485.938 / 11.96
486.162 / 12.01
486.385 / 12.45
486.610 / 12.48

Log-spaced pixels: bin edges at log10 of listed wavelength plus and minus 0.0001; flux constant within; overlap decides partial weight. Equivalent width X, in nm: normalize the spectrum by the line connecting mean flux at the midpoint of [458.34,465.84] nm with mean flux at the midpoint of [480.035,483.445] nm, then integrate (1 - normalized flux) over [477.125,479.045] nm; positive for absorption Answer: 0.38 nm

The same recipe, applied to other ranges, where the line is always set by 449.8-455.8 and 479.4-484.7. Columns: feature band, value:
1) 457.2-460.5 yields -0.37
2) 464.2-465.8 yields -0.16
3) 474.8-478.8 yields 0.37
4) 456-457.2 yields -0.15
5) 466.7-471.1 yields -0.43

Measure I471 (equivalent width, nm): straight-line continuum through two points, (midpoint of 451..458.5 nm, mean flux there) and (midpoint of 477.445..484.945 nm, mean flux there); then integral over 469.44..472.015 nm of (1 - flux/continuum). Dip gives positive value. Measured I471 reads -0.23 nm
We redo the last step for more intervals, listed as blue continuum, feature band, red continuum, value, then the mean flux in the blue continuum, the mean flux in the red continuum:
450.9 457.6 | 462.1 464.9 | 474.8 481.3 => -0.44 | 11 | 10.8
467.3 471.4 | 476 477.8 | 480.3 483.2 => 0.28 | 12.3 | 11.7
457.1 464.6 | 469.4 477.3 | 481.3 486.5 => 0.18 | 12.4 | 11.8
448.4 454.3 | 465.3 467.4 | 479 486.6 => -0.25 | 10.6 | 11.7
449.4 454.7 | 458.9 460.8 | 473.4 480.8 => -0.28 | 10.6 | 11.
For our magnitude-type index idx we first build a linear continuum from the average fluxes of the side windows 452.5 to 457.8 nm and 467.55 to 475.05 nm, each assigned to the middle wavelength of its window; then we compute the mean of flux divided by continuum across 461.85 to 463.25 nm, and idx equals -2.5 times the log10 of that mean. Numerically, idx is -0.12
